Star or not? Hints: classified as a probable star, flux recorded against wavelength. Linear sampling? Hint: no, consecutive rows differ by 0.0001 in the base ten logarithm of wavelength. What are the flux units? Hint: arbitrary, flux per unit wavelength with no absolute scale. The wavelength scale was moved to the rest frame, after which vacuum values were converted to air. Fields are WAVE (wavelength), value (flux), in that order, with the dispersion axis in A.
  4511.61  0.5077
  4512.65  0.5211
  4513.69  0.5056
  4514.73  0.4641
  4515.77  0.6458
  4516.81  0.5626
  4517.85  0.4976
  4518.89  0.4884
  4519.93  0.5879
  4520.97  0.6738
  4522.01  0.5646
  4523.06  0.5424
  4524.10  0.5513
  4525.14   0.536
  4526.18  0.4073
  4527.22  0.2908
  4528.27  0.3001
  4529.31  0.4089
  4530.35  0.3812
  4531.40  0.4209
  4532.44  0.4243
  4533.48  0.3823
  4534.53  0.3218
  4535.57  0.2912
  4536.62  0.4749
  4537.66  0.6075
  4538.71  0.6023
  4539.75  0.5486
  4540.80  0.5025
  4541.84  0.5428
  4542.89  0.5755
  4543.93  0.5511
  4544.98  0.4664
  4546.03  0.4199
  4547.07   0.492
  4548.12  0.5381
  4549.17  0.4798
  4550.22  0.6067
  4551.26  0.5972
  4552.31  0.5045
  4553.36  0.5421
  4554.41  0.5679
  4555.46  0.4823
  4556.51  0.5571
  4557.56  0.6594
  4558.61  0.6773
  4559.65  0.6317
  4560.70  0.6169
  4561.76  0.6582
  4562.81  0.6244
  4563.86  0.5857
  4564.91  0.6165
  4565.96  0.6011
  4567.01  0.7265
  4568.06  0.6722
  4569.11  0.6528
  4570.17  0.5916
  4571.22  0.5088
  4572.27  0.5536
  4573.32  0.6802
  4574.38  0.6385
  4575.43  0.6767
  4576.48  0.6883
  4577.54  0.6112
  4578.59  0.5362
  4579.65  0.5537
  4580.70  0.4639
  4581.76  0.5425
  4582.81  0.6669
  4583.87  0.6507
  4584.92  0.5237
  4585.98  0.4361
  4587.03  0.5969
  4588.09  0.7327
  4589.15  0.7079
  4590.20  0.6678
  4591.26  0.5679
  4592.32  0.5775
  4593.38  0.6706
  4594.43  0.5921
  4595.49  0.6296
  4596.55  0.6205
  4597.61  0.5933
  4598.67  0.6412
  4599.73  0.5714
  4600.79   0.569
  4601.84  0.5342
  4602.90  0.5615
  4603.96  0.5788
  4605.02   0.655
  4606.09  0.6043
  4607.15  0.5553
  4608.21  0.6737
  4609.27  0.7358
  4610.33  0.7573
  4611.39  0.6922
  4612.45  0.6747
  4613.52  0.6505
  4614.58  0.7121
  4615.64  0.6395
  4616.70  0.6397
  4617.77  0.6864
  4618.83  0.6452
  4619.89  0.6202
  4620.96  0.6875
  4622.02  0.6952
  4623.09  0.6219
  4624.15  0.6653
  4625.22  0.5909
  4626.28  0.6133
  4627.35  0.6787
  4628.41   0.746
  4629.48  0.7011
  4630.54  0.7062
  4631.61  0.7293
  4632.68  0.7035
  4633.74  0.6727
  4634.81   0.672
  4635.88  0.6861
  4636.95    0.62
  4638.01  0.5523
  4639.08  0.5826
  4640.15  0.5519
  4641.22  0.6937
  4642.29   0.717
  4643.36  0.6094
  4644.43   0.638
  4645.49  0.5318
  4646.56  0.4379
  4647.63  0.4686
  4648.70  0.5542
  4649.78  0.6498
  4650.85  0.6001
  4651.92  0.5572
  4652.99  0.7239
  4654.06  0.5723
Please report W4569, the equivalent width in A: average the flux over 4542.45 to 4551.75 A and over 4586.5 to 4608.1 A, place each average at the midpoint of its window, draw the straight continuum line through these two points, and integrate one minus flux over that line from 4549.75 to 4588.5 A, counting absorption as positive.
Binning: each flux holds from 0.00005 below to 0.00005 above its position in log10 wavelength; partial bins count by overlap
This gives -2.6 A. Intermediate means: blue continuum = 0.525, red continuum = 0.612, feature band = 0.601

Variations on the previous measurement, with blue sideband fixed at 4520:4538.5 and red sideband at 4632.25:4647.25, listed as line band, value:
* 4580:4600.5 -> -2.2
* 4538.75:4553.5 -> -1.6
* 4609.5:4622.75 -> -2.1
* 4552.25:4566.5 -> -2.9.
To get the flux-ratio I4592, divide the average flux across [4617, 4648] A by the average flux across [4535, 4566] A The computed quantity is 1.2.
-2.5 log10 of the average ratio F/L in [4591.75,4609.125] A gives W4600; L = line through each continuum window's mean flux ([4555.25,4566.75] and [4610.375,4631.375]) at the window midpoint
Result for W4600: 0.08 mag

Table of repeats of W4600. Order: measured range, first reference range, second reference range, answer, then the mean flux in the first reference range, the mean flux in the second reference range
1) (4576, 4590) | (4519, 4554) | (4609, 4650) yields -0.05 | 0.489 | 0.646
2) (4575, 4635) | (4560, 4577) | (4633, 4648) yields -0.03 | 0.631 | 0.606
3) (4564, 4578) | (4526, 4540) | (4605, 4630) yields -0.19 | 0.417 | 0.664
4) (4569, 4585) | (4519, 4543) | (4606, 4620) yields -0.03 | 0.474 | 0.667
